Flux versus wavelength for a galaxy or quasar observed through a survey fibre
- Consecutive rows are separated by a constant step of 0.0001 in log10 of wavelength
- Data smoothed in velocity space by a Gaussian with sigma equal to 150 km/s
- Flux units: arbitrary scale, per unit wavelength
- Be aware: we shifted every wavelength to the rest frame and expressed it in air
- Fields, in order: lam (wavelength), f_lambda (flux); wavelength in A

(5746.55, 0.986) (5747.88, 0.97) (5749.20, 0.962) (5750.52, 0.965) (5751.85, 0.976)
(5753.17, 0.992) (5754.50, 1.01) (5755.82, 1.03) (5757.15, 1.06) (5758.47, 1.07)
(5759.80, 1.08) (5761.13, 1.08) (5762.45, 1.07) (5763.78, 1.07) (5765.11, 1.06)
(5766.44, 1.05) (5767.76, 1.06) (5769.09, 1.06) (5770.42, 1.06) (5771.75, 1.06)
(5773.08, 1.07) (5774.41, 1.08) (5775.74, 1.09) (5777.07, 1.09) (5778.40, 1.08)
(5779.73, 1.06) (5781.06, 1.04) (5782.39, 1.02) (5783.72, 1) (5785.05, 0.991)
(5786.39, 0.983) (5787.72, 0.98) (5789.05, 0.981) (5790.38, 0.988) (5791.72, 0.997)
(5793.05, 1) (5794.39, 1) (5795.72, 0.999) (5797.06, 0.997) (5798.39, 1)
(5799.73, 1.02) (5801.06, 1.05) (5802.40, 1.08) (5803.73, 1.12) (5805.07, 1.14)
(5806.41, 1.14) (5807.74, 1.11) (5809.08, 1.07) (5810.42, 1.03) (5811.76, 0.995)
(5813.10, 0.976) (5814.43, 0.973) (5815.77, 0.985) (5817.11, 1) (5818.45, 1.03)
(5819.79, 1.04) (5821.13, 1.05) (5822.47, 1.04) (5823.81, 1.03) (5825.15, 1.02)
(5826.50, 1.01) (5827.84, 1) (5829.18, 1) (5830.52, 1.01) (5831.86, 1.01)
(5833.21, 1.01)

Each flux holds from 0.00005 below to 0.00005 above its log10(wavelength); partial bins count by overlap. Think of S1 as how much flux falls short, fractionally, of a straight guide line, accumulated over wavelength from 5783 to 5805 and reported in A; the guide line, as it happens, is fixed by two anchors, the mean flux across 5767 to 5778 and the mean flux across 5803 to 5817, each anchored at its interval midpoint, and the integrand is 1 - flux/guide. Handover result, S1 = 0.9 A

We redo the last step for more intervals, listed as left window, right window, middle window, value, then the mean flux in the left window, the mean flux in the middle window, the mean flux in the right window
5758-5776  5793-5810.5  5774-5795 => 0.8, 1.07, 1.02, 1.06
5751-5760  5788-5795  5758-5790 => -1.3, 1.03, 1.05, 0.992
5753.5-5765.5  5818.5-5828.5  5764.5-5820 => 0.2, 1.06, 1.04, 1.03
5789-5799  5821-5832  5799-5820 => -0.9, 0.996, 1.05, 1.02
